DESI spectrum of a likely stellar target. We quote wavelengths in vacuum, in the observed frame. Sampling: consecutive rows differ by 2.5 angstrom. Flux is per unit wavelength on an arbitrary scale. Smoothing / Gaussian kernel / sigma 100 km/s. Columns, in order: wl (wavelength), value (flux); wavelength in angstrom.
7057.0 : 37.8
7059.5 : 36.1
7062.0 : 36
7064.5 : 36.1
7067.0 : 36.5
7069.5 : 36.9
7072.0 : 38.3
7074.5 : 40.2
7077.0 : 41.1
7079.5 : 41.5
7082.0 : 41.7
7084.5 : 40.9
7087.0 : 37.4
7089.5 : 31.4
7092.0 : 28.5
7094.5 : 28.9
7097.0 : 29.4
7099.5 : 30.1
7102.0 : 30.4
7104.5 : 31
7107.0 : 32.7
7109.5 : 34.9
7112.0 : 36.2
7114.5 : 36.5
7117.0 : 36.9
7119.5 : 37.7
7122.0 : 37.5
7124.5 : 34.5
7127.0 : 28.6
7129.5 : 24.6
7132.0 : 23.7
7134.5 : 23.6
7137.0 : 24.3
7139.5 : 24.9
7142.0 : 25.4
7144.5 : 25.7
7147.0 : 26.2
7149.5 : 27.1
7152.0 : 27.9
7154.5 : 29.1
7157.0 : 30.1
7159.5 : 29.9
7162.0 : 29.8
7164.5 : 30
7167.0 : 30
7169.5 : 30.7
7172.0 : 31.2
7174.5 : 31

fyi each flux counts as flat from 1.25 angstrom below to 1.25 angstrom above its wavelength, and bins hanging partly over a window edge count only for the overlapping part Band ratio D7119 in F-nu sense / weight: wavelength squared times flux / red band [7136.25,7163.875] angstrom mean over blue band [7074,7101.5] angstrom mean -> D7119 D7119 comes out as 0.79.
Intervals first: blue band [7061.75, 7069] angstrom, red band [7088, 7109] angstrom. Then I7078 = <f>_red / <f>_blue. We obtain 0.84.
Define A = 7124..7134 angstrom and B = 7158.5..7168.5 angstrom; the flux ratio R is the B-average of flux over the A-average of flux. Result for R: 1.1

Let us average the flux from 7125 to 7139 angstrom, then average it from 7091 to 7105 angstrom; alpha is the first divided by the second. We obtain 0.86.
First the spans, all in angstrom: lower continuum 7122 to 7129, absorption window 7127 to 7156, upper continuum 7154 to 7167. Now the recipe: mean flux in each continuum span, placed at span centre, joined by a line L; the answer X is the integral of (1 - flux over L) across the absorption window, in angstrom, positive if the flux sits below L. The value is 4.8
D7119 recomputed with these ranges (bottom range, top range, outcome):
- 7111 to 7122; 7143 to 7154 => 0.73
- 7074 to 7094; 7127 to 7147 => 0.68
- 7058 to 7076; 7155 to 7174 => 0.83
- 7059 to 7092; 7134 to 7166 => 0.74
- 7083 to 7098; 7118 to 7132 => 0.98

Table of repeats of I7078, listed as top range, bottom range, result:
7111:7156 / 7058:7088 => 0.76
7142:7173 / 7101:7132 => 0.87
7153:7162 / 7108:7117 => 0.83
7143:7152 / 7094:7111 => 0.85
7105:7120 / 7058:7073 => 0.97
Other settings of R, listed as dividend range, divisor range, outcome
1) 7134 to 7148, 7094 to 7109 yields 0.82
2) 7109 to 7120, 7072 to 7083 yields 0.89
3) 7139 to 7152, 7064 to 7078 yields 0.68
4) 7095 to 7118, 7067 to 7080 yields 0.84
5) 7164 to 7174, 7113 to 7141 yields 1.01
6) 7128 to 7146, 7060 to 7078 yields 0.65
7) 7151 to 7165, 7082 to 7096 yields 0.86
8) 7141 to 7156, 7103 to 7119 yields 0.78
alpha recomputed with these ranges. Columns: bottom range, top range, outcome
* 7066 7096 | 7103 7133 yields 0.89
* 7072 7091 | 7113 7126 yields 0.94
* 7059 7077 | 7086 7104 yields 0.82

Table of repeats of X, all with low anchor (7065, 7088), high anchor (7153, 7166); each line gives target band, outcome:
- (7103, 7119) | 0.2 angstrom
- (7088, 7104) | 3.1 angstrom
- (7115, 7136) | 1.7 angstrom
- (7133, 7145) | 2.8 angstrom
